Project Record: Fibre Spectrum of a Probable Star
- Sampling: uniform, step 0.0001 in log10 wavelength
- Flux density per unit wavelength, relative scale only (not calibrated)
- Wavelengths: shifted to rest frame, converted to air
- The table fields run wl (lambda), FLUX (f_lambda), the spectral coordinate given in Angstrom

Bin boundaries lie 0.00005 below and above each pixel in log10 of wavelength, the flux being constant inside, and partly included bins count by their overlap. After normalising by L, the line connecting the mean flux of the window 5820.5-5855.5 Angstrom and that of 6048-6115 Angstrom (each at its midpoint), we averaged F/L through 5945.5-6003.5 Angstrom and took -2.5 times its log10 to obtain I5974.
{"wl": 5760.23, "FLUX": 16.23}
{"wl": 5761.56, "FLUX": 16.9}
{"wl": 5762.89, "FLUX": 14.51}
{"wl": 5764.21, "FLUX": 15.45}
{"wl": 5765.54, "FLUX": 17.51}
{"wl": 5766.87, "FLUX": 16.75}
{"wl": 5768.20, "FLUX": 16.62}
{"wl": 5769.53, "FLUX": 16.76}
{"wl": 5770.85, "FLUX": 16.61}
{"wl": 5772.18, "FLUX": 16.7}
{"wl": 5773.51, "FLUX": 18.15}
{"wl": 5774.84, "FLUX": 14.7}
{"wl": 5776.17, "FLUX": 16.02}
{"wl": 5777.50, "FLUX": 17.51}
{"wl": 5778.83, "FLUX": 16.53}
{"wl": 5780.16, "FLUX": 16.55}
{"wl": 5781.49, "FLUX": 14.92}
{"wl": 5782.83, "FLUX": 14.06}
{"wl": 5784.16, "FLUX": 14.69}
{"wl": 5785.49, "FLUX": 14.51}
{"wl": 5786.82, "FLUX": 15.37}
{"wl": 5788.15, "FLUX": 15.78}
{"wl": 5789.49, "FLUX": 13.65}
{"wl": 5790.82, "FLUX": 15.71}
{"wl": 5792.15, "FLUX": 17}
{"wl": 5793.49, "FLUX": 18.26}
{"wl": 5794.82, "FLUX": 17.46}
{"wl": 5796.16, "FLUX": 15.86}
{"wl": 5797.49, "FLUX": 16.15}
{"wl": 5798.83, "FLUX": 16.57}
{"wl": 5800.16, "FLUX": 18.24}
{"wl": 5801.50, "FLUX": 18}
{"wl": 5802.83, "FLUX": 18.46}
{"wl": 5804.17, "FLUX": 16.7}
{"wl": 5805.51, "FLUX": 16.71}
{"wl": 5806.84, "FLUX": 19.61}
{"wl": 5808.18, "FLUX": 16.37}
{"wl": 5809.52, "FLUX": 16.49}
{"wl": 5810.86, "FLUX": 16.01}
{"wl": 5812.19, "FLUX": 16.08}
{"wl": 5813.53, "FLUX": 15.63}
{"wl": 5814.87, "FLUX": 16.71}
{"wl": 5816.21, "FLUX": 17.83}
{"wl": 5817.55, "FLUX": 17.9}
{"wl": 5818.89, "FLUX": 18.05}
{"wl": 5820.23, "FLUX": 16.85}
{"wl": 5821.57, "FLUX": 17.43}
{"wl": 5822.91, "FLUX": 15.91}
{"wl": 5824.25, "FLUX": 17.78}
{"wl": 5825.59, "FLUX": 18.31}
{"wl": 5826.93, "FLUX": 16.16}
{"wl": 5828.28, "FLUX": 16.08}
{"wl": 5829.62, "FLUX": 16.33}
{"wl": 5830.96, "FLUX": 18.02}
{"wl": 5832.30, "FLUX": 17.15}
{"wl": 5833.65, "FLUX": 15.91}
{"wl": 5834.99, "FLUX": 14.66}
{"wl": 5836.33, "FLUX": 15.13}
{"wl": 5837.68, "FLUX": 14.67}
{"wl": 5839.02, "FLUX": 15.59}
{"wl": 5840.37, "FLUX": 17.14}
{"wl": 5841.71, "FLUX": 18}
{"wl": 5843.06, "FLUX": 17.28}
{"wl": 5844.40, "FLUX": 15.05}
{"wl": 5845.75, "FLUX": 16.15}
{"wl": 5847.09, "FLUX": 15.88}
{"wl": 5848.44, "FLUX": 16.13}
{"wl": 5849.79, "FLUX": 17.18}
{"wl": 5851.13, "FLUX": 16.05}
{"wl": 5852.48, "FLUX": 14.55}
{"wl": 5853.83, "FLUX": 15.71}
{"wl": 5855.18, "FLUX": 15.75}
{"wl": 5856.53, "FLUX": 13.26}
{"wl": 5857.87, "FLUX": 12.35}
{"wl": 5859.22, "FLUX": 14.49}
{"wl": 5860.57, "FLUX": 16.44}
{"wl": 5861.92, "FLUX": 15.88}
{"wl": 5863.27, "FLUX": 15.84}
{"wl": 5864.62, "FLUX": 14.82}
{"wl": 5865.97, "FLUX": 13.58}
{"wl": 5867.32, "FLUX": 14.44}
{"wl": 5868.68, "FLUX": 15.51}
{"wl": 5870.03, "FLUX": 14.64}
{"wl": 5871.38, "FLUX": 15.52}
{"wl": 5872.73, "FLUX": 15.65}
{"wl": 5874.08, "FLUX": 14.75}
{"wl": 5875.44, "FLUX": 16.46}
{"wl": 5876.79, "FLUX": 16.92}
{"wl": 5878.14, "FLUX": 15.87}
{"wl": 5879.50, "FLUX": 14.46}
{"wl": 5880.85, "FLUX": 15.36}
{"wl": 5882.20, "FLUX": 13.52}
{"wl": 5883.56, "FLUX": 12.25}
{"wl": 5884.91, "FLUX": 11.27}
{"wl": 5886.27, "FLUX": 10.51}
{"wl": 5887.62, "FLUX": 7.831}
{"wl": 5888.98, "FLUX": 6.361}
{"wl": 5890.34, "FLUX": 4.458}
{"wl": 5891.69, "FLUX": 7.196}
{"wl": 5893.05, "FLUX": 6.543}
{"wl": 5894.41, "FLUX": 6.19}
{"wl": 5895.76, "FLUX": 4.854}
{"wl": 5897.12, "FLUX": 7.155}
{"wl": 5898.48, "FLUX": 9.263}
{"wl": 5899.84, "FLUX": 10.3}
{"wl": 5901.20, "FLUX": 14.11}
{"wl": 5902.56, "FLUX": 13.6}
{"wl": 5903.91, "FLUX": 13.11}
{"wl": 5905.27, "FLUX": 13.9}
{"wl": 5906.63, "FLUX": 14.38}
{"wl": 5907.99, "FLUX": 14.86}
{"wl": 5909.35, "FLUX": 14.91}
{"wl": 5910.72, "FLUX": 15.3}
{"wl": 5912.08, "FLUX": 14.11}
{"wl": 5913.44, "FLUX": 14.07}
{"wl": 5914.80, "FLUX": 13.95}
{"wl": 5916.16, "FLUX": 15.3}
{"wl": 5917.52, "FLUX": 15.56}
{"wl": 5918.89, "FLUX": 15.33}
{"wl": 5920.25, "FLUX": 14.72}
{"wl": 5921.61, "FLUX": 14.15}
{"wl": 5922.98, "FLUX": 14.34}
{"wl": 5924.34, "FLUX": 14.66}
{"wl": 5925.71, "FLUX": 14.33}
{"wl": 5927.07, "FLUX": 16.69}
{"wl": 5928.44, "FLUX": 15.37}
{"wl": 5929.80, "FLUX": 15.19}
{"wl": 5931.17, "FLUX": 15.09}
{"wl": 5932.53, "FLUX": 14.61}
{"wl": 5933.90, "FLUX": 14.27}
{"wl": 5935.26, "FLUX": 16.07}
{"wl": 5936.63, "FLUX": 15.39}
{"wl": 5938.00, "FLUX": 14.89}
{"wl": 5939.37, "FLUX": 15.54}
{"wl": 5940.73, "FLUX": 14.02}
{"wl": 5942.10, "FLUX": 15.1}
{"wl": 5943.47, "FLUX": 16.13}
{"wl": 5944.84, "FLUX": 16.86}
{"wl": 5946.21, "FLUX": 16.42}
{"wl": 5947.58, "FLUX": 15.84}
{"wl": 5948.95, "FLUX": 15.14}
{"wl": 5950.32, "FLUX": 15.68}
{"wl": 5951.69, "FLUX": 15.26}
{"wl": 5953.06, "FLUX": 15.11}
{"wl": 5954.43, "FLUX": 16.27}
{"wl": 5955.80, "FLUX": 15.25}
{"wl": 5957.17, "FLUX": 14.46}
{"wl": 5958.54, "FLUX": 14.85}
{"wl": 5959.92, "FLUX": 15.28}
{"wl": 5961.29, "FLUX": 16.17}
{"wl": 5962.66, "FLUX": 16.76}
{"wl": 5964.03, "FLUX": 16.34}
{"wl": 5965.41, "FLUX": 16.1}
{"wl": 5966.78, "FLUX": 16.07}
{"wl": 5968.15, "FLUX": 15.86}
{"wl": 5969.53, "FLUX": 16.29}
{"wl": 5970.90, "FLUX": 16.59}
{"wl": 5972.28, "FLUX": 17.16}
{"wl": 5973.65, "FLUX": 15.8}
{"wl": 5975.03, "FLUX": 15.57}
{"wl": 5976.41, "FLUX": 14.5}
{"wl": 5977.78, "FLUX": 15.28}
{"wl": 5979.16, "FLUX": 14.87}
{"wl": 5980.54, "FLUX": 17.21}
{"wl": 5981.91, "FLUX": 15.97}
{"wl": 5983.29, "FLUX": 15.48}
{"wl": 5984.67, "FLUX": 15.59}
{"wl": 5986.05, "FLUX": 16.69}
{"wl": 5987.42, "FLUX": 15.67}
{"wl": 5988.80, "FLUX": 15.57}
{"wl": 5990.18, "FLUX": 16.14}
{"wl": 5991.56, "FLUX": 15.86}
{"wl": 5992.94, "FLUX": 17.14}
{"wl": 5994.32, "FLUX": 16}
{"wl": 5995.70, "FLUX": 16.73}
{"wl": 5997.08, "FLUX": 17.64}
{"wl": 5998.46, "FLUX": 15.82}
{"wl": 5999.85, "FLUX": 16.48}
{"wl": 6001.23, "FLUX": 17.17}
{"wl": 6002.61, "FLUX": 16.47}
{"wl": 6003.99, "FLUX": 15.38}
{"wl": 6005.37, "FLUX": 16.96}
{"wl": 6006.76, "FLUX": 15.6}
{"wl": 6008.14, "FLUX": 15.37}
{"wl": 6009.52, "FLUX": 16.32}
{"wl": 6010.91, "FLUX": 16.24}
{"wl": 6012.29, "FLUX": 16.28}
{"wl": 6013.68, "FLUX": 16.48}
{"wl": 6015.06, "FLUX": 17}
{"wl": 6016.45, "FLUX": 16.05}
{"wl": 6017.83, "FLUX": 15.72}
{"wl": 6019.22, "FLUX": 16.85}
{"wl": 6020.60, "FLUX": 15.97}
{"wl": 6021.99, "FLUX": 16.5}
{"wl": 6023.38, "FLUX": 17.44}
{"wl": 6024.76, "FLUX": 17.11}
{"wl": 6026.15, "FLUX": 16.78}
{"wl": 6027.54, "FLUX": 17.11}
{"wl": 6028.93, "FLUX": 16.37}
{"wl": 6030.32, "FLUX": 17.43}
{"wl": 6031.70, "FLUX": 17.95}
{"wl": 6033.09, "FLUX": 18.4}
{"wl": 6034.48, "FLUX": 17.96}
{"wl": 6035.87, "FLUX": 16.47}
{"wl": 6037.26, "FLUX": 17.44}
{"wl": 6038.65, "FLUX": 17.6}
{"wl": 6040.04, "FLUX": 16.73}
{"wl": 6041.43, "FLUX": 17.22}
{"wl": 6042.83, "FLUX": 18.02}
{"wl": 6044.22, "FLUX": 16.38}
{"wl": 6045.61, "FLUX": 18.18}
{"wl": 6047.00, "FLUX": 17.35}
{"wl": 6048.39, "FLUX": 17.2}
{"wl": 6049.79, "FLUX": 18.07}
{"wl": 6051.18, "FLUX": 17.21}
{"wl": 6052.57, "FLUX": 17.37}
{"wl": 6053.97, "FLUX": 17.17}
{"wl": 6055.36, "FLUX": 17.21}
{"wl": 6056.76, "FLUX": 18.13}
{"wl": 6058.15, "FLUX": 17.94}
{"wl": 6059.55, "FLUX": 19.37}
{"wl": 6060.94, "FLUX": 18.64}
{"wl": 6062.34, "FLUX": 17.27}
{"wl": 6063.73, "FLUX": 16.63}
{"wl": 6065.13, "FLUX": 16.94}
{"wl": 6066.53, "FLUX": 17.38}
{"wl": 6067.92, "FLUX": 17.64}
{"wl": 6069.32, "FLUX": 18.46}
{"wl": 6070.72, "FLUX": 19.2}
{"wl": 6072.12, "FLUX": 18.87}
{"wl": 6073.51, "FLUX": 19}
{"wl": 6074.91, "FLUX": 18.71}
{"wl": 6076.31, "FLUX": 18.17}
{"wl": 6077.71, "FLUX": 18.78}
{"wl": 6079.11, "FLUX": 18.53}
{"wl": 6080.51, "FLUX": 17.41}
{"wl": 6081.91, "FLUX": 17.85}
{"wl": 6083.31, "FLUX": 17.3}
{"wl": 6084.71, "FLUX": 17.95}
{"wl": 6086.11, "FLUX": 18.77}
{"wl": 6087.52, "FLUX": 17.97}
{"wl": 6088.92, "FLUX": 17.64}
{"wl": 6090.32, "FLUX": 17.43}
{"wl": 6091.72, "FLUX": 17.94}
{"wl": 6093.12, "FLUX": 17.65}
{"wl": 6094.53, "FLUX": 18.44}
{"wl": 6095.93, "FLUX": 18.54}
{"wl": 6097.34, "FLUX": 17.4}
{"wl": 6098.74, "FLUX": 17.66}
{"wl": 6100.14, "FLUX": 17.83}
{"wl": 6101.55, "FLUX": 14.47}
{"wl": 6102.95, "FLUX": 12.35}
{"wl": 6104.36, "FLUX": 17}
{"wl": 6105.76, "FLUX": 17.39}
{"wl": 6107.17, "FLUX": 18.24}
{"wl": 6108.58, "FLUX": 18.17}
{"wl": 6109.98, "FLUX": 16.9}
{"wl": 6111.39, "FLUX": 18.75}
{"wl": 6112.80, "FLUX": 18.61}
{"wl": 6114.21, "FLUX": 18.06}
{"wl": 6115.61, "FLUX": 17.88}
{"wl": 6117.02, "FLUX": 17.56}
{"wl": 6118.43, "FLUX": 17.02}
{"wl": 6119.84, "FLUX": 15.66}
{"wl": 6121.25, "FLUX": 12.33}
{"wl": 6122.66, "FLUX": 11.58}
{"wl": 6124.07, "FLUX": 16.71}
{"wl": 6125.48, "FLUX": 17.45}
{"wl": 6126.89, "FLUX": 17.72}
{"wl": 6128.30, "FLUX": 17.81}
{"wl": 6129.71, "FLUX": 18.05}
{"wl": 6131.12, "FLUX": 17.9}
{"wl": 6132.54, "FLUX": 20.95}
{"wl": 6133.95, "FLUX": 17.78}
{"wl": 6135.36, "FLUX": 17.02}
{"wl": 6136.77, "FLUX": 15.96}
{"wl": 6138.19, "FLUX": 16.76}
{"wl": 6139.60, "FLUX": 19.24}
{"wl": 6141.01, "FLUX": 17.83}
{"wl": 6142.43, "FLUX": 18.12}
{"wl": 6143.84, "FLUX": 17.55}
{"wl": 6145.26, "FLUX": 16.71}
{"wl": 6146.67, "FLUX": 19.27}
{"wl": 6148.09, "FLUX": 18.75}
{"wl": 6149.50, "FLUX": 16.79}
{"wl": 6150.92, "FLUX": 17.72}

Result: 0.08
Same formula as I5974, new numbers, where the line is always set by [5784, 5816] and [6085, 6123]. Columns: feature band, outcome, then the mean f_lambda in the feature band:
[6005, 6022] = 0.045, 16.2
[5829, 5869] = 0.068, 15.6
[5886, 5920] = 0.418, 11.4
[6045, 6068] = -0.040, 17.6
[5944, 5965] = 0.073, 15.7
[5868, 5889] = 0.208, 13.8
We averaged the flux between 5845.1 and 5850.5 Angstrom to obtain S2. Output 16.4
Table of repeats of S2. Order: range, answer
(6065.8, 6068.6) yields 17.5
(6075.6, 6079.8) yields 18.5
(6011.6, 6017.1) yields 16.4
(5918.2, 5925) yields 14.6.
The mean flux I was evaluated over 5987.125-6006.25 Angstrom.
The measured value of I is 16.4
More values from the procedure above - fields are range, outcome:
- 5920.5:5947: 15.2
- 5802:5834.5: 17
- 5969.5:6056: 16.6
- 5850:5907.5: 12.8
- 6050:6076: 18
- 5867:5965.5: 13.9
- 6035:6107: 17.6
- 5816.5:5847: 16.6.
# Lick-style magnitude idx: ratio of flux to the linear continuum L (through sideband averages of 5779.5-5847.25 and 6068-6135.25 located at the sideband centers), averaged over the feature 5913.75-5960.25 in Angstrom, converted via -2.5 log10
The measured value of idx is 0.117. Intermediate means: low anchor 16.5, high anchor 17.5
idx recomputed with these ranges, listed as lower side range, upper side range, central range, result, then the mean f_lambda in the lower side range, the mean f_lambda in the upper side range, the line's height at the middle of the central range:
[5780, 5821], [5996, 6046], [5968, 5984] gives 0.057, 16.5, 16.8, 16.7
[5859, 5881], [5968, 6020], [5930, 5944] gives 0.048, 15.3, 16.2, 15.8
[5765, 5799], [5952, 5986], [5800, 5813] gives -0.072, 16.2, 15.8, 16.1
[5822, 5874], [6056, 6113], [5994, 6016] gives 0.047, 15.8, 17.8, 17.1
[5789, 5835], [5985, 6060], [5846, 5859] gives 0.114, 16.9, 16.9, 16.9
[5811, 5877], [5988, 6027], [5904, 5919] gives 0.110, 16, 16.4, 16.2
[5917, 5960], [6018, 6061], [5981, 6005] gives 0.009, 15.2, 17.4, 16.4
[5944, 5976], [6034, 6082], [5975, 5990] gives 0.041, 15.9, 17.8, 16.3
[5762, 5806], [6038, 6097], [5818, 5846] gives 0.000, 16.3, 17.9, 16.6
